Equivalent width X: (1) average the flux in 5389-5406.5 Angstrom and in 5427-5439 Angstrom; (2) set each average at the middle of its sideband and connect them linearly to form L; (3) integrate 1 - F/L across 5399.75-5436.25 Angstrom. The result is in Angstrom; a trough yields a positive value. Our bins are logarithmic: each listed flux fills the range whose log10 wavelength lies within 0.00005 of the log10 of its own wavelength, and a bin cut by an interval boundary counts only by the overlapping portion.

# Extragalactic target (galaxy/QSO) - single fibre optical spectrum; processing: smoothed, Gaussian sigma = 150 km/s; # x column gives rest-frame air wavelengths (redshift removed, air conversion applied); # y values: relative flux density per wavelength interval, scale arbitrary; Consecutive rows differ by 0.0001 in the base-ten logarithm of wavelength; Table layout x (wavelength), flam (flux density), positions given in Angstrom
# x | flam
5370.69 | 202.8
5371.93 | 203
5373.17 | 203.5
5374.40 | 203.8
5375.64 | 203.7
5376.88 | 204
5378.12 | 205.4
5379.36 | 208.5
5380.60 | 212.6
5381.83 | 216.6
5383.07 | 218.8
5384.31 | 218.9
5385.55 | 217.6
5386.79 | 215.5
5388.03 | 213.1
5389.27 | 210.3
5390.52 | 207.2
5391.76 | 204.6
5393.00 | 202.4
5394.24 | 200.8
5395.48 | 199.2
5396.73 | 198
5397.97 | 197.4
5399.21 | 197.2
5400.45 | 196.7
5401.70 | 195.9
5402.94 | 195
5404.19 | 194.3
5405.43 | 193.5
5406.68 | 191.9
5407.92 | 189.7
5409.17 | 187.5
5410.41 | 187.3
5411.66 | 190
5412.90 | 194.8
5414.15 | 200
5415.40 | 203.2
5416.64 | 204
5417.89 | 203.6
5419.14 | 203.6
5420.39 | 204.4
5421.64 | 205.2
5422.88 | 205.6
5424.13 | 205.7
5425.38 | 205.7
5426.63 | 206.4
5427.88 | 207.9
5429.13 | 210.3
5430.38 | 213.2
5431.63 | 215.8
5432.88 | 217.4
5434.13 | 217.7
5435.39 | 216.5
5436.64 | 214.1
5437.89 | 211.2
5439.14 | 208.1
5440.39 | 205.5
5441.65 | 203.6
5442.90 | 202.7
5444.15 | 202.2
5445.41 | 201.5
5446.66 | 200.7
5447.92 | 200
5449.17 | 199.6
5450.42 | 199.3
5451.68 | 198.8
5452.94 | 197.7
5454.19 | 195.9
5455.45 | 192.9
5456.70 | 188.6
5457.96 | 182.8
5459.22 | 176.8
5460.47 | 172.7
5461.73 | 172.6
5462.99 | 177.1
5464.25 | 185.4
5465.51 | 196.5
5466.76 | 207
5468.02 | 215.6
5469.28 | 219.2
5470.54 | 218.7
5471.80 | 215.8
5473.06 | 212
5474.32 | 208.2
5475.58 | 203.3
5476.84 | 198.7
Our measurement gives 0.9 Angstrom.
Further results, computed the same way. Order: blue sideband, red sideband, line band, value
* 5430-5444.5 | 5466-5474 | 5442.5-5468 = 2.36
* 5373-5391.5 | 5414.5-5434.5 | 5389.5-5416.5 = 1.61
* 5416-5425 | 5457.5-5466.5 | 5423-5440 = -1.09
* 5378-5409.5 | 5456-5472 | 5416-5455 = -1.58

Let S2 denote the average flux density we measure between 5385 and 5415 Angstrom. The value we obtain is 199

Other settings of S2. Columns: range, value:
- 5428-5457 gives 205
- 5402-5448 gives 203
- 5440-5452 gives 201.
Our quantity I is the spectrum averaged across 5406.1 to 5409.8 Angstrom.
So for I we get 190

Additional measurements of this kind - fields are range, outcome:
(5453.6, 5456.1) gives 194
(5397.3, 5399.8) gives 198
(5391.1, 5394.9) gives 203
